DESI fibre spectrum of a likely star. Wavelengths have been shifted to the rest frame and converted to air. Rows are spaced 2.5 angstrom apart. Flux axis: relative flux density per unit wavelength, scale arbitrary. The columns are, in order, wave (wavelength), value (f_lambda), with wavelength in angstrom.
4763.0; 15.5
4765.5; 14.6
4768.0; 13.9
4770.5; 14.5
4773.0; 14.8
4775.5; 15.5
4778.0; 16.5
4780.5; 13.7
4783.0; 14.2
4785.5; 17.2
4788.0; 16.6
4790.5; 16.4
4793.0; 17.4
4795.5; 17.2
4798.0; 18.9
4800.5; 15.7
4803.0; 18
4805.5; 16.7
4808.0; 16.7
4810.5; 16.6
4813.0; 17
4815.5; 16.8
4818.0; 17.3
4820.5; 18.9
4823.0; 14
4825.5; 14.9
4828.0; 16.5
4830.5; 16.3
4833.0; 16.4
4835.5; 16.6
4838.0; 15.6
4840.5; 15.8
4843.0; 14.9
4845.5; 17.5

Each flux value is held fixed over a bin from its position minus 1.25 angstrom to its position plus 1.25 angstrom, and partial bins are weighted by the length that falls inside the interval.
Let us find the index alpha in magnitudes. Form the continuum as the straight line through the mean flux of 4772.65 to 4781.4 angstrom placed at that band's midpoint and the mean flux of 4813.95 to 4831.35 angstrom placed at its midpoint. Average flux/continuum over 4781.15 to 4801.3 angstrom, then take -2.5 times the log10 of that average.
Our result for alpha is -0.070 mag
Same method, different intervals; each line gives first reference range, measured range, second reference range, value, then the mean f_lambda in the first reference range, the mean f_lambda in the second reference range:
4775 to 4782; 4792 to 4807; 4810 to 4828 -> -0.10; 15.2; 16.5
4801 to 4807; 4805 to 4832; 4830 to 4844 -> 0.01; 17.1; 15.9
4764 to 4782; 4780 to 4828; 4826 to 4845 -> -0.08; 14.8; 16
